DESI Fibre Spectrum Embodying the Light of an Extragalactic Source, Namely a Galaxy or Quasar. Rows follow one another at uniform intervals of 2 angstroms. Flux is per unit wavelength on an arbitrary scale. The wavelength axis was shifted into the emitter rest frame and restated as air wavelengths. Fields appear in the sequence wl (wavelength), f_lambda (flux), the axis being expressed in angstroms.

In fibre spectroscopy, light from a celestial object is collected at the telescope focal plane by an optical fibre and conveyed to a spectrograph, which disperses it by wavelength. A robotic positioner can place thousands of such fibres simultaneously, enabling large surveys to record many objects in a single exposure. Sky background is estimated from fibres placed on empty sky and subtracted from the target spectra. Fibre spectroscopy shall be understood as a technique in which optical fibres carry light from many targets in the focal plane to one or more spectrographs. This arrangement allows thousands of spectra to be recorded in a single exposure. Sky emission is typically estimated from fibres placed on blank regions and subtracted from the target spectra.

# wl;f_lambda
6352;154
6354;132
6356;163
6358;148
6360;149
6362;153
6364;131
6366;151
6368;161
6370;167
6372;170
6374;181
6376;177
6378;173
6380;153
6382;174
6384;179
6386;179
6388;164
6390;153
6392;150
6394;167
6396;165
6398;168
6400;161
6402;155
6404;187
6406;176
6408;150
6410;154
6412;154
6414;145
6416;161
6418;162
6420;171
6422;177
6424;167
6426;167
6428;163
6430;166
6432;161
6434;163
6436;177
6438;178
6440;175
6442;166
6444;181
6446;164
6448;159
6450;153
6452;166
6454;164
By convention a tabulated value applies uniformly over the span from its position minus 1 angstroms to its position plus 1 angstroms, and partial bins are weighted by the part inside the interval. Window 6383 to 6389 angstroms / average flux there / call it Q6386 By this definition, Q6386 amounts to 174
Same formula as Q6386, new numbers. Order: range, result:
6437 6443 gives 173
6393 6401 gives 165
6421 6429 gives 168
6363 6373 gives 156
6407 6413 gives 153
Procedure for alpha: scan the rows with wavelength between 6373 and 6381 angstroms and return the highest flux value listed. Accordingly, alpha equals 181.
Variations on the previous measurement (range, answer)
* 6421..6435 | 177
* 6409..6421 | 171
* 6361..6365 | 153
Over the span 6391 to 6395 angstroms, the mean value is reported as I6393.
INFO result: 158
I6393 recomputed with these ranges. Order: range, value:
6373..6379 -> 177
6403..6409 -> 171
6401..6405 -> 171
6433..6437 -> 170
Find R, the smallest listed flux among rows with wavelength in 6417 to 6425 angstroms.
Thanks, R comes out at 162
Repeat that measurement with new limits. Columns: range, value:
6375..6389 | 153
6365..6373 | 151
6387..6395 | 150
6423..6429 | 163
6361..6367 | 131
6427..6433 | 161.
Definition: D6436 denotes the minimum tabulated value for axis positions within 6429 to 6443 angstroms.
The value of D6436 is 161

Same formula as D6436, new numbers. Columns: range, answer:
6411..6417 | 145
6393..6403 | 155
